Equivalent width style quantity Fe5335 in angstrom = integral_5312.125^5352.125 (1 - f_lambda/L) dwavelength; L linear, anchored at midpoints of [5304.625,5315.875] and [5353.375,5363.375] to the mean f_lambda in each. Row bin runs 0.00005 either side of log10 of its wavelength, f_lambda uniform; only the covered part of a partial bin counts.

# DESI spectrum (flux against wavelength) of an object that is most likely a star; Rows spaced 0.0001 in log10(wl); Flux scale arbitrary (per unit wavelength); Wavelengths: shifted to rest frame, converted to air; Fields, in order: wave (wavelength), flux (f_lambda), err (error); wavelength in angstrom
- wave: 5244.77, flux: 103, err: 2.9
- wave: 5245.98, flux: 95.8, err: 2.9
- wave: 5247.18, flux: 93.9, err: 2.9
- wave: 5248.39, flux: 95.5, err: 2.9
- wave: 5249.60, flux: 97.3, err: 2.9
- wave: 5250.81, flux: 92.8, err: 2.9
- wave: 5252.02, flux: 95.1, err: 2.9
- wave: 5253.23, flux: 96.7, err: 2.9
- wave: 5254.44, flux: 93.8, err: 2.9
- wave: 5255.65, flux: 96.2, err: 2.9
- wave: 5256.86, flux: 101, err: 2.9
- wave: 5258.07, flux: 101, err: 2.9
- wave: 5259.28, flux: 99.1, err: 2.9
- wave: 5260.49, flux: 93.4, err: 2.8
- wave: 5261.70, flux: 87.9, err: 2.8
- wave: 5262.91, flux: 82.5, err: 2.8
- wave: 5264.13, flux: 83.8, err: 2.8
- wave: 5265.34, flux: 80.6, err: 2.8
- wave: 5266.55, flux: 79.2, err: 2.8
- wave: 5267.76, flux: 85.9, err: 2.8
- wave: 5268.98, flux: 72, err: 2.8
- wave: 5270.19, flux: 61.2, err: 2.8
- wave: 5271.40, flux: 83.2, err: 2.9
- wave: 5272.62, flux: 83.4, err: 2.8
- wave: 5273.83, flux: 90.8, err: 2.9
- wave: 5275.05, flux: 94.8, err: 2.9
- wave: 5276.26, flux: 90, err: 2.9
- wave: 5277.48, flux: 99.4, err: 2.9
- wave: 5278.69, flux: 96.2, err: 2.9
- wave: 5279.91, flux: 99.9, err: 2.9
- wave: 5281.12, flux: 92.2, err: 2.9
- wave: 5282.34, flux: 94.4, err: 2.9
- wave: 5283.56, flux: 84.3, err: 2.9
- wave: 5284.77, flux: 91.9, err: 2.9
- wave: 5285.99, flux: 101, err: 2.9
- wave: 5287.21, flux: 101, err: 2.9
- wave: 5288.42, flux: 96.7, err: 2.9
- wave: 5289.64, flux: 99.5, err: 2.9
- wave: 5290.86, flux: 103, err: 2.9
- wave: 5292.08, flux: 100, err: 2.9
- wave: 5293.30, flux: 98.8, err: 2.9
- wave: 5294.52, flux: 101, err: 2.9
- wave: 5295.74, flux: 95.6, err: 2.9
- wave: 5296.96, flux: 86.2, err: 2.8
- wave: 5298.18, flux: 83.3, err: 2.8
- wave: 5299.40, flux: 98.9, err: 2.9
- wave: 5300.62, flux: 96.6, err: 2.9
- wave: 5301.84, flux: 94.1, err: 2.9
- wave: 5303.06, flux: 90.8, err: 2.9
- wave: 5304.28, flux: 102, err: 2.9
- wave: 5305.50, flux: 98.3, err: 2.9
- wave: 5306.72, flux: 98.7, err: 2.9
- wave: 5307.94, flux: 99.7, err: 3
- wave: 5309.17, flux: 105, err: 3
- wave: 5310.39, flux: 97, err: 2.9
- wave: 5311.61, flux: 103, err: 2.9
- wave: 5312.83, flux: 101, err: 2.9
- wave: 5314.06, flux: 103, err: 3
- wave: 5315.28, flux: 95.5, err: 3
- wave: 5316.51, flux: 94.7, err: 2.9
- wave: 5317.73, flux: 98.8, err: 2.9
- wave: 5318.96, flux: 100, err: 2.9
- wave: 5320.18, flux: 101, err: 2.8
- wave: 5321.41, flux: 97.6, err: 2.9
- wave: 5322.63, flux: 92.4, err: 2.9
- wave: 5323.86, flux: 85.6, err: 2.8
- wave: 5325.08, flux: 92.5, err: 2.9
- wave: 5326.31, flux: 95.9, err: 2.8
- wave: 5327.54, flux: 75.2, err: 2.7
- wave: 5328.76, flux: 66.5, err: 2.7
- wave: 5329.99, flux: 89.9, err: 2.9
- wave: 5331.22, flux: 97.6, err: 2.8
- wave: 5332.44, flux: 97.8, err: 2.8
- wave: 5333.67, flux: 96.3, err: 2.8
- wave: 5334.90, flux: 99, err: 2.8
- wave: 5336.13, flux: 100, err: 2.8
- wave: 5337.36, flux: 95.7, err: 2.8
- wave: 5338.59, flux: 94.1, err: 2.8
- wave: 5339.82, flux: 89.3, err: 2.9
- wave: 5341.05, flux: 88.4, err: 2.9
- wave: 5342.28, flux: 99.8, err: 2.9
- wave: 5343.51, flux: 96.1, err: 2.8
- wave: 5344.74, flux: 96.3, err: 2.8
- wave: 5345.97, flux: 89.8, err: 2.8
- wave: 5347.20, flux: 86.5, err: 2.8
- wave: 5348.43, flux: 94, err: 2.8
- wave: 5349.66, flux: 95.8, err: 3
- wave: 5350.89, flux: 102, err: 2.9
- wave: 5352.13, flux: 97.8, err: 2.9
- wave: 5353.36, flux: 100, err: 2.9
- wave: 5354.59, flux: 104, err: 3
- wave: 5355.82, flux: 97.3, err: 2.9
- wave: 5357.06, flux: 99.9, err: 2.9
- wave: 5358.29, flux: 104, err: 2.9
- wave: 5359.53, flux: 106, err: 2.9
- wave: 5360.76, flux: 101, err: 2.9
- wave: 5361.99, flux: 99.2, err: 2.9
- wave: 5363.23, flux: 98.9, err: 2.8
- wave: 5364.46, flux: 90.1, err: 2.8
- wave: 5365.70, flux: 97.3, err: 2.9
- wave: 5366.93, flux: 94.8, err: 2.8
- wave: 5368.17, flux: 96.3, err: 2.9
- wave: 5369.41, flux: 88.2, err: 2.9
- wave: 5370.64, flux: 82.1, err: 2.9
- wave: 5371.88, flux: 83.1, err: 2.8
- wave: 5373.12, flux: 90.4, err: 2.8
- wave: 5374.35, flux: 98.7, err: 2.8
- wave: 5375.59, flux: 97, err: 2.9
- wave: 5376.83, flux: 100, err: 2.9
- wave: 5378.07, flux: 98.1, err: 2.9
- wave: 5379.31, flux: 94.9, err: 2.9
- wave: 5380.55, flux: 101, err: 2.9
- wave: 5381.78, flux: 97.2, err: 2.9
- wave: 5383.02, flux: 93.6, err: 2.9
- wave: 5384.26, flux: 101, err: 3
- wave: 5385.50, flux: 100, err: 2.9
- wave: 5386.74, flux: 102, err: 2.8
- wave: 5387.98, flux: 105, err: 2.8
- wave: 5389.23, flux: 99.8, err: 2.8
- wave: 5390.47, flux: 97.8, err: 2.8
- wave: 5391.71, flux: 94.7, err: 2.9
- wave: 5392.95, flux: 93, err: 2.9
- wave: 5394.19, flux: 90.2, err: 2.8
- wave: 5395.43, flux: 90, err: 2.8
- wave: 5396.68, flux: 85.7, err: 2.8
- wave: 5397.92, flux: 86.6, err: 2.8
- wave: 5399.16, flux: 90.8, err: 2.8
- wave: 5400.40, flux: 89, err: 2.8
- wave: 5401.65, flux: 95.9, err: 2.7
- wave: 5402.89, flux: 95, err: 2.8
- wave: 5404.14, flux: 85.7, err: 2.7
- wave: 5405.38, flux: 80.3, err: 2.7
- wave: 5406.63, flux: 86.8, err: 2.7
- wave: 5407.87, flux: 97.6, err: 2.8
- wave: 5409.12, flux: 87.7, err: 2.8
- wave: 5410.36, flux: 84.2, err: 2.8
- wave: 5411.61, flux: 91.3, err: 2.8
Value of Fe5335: 2.6 angstrom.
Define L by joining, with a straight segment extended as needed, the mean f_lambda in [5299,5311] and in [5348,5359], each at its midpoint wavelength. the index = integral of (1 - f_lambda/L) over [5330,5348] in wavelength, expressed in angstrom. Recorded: 0.8 angstrom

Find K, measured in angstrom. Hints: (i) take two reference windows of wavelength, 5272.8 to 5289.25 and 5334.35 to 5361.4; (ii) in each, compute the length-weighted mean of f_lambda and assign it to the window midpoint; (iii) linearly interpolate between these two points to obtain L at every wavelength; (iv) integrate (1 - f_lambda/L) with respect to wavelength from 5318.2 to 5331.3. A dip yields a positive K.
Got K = 0.8 angstrom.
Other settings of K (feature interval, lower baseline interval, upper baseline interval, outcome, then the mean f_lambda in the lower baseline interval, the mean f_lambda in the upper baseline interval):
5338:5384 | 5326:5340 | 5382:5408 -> -1.8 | 91.4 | 93.3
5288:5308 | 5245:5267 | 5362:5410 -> -0.8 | 92.8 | 93.6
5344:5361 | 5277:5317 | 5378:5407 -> -0.5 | 97.1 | 93.9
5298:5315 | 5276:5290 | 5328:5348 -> -0.7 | 95.6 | 92.6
